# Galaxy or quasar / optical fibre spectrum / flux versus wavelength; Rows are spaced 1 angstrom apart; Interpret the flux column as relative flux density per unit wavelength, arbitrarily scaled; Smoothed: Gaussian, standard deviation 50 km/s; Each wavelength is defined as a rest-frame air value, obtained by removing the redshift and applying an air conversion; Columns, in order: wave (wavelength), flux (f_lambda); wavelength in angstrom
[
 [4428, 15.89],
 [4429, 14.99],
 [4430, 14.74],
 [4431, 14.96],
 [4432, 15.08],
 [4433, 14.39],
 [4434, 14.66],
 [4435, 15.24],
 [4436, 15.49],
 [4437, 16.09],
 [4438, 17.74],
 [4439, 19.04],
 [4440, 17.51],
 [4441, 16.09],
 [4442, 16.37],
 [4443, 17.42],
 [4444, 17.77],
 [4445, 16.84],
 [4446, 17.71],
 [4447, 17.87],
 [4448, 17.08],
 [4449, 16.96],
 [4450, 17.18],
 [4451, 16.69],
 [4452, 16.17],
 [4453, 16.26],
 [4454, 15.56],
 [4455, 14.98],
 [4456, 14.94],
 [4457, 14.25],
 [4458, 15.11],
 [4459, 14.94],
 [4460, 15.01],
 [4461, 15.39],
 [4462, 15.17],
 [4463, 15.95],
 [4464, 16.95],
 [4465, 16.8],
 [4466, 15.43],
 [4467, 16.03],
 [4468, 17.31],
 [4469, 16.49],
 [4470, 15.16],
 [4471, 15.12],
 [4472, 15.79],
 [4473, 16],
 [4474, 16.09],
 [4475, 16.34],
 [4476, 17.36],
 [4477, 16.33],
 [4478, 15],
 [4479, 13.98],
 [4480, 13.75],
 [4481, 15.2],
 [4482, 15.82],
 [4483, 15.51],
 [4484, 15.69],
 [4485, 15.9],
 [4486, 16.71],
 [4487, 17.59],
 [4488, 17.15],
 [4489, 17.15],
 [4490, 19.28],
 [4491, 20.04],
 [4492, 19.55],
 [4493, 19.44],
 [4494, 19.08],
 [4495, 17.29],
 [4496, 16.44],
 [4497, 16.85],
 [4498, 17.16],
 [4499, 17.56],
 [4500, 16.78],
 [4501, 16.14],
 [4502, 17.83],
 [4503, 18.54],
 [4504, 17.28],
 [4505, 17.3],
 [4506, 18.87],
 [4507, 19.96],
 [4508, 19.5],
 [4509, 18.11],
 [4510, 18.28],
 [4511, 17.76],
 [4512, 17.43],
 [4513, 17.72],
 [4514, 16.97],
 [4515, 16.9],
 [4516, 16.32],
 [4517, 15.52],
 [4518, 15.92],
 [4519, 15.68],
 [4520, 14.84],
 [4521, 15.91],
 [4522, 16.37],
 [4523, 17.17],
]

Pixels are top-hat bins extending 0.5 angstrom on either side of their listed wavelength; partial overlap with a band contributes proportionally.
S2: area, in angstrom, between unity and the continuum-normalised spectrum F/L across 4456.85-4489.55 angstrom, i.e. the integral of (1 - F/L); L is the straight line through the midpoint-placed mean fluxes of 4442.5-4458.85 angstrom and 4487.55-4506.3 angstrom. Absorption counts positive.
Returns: 2.40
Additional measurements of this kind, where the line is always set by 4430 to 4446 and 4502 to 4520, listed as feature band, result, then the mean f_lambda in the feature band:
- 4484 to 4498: -0.5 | 17.8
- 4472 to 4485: 1.0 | 15.6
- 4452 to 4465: 0.9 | 15.5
